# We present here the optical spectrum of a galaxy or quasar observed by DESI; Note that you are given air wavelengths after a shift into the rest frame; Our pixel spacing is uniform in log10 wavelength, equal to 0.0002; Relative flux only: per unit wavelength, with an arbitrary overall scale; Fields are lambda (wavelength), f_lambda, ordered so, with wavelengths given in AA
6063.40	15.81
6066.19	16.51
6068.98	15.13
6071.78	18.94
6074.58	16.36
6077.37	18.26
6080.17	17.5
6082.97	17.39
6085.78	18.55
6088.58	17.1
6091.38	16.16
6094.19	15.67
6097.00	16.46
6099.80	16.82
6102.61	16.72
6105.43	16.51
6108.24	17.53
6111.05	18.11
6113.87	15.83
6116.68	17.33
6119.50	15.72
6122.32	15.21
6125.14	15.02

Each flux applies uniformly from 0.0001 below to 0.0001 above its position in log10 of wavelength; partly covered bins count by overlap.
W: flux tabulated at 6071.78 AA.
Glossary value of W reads 18.94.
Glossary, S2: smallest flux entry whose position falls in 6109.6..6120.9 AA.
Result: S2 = 15.72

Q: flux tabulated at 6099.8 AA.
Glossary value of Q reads 16.82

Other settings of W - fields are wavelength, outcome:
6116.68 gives 17.33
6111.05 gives 18.11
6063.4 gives 15.81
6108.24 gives 17.53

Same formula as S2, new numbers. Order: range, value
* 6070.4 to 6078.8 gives 16.36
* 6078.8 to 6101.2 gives 15.67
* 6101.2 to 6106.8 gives 16.51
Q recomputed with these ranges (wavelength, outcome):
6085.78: 18.55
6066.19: 16.51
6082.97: 17.39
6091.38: 16.16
